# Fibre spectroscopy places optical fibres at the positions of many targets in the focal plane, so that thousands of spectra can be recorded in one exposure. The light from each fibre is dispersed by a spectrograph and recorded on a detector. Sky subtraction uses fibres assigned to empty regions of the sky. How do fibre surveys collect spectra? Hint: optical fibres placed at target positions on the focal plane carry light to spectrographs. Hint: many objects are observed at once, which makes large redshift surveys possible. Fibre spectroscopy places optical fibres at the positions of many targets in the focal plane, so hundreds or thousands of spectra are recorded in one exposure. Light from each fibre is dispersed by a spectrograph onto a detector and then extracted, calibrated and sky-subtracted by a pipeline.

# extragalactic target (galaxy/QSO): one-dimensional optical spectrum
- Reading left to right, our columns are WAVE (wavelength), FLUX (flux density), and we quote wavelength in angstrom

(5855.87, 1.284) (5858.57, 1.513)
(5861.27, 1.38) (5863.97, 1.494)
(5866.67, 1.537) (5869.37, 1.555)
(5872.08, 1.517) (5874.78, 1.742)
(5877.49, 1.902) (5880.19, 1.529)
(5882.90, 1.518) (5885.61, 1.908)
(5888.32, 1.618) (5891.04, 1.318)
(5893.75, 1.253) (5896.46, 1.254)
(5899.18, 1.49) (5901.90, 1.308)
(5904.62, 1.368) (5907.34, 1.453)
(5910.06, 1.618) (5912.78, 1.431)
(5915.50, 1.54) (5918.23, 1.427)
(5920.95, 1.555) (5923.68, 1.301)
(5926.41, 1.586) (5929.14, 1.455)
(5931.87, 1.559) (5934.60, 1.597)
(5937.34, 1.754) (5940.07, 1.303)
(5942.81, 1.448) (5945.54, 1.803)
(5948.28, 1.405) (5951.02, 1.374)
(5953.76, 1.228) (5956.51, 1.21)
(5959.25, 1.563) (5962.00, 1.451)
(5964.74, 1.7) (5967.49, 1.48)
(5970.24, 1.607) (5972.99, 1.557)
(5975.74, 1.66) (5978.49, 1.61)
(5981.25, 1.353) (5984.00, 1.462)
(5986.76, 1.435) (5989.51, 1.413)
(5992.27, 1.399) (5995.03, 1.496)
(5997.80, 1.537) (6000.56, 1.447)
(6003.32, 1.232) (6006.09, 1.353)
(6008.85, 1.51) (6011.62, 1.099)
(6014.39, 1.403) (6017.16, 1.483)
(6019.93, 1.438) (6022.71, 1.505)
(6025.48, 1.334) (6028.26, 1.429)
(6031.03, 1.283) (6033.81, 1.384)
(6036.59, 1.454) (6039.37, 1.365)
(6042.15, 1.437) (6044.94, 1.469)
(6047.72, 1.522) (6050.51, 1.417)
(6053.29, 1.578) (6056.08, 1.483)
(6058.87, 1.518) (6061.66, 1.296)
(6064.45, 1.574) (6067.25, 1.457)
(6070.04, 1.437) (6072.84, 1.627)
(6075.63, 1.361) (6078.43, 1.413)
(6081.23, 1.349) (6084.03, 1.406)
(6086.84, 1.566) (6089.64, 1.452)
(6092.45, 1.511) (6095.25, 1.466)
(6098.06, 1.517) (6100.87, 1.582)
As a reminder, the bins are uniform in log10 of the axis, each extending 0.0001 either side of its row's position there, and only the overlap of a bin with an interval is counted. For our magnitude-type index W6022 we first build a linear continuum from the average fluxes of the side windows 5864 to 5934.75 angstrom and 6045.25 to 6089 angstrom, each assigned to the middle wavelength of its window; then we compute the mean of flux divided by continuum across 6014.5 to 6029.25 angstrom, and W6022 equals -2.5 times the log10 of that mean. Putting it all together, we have 0.03 mag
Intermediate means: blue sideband 1.51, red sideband 1.47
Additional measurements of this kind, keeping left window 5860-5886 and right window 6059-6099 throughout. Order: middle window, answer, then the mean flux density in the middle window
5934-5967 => 0.05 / 1.48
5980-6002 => 0.06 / 1.44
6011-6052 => 0.06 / 1.41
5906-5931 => 0.06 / 1.49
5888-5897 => 0.18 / 1.34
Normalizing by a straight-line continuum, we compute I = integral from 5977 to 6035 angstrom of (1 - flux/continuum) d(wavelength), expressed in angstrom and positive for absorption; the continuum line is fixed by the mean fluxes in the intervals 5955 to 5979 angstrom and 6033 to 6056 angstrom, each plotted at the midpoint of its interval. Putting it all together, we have 3.28 angstrom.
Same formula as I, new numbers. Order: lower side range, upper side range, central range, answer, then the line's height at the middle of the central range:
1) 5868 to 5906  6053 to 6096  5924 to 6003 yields 0.4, 1.5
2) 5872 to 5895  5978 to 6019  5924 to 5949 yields -0.5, 1.51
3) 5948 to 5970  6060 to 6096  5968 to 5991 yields -1.1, 1.44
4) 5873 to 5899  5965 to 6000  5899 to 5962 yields 2.7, 1.53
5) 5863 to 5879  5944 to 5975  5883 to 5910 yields 2.3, 1.59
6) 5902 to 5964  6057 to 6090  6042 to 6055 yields -0.3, 1.46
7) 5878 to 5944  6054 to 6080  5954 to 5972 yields -0.1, 1.48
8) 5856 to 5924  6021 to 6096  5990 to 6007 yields 0.6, 1.47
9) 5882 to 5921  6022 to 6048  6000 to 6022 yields 0.8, 1.42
